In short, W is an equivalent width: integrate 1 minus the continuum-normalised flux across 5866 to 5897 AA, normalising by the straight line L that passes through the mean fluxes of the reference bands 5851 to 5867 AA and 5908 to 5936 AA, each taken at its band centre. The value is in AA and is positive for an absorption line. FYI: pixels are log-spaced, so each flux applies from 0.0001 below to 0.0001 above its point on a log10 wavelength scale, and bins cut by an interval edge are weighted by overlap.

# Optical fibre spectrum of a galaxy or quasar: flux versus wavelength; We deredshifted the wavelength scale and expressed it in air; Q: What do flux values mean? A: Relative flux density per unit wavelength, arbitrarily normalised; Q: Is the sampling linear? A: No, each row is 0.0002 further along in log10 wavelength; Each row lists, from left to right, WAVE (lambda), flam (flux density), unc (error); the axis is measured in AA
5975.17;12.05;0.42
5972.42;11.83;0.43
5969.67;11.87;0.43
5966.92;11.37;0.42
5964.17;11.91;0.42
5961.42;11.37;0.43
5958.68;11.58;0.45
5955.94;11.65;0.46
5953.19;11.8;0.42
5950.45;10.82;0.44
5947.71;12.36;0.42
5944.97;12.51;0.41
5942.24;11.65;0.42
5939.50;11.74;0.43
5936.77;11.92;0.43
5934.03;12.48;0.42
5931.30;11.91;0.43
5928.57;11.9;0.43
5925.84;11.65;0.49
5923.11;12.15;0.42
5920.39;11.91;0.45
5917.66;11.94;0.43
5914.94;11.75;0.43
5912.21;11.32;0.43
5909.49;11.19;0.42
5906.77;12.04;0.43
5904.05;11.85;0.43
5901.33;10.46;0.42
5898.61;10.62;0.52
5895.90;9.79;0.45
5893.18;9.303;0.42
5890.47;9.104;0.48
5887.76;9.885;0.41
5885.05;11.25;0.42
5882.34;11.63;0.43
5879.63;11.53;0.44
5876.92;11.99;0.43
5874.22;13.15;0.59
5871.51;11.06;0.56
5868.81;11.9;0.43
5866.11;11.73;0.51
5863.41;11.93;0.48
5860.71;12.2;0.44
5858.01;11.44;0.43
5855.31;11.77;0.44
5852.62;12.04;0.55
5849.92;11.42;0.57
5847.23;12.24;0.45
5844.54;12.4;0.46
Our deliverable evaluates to 2.2 AA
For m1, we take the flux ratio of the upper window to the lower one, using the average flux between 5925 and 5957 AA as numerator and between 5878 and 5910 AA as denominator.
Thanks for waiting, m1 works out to 1.1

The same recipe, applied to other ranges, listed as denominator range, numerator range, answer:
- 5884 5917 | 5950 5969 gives 1.08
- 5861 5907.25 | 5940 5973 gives 1.05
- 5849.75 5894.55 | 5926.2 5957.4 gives 1.04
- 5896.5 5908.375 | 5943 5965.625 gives 1.05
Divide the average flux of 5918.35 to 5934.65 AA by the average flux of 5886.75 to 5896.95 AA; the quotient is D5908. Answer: 1.3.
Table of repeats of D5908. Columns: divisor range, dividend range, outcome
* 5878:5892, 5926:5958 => 1.11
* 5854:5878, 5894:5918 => 0.94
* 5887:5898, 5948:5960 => 1.20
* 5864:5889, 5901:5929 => 1.01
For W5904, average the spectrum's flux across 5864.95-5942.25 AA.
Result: 11.4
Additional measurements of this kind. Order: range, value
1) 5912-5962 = 11.8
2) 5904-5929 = 11.8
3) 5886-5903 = 9.93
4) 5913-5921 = 11.8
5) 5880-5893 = 10.4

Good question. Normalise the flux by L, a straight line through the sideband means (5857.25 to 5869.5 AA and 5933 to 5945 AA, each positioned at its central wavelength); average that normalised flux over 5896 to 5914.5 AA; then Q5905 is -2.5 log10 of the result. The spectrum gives 0.07 mag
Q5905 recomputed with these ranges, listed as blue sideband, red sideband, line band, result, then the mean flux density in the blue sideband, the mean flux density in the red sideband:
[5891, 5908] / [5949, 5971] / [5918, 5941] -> -0.08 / 10.6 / 11.5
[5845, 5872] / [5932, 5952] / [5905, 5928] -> 0.01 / 11.8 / 11.9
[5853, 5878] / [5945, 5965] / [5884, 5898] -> 0.20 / 11.9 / 11.7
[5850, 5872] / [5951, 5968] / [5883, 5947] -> 0.03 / 11.8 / 11.6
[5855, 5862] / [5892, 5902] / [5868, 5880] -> -0.08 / 11.8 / 10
